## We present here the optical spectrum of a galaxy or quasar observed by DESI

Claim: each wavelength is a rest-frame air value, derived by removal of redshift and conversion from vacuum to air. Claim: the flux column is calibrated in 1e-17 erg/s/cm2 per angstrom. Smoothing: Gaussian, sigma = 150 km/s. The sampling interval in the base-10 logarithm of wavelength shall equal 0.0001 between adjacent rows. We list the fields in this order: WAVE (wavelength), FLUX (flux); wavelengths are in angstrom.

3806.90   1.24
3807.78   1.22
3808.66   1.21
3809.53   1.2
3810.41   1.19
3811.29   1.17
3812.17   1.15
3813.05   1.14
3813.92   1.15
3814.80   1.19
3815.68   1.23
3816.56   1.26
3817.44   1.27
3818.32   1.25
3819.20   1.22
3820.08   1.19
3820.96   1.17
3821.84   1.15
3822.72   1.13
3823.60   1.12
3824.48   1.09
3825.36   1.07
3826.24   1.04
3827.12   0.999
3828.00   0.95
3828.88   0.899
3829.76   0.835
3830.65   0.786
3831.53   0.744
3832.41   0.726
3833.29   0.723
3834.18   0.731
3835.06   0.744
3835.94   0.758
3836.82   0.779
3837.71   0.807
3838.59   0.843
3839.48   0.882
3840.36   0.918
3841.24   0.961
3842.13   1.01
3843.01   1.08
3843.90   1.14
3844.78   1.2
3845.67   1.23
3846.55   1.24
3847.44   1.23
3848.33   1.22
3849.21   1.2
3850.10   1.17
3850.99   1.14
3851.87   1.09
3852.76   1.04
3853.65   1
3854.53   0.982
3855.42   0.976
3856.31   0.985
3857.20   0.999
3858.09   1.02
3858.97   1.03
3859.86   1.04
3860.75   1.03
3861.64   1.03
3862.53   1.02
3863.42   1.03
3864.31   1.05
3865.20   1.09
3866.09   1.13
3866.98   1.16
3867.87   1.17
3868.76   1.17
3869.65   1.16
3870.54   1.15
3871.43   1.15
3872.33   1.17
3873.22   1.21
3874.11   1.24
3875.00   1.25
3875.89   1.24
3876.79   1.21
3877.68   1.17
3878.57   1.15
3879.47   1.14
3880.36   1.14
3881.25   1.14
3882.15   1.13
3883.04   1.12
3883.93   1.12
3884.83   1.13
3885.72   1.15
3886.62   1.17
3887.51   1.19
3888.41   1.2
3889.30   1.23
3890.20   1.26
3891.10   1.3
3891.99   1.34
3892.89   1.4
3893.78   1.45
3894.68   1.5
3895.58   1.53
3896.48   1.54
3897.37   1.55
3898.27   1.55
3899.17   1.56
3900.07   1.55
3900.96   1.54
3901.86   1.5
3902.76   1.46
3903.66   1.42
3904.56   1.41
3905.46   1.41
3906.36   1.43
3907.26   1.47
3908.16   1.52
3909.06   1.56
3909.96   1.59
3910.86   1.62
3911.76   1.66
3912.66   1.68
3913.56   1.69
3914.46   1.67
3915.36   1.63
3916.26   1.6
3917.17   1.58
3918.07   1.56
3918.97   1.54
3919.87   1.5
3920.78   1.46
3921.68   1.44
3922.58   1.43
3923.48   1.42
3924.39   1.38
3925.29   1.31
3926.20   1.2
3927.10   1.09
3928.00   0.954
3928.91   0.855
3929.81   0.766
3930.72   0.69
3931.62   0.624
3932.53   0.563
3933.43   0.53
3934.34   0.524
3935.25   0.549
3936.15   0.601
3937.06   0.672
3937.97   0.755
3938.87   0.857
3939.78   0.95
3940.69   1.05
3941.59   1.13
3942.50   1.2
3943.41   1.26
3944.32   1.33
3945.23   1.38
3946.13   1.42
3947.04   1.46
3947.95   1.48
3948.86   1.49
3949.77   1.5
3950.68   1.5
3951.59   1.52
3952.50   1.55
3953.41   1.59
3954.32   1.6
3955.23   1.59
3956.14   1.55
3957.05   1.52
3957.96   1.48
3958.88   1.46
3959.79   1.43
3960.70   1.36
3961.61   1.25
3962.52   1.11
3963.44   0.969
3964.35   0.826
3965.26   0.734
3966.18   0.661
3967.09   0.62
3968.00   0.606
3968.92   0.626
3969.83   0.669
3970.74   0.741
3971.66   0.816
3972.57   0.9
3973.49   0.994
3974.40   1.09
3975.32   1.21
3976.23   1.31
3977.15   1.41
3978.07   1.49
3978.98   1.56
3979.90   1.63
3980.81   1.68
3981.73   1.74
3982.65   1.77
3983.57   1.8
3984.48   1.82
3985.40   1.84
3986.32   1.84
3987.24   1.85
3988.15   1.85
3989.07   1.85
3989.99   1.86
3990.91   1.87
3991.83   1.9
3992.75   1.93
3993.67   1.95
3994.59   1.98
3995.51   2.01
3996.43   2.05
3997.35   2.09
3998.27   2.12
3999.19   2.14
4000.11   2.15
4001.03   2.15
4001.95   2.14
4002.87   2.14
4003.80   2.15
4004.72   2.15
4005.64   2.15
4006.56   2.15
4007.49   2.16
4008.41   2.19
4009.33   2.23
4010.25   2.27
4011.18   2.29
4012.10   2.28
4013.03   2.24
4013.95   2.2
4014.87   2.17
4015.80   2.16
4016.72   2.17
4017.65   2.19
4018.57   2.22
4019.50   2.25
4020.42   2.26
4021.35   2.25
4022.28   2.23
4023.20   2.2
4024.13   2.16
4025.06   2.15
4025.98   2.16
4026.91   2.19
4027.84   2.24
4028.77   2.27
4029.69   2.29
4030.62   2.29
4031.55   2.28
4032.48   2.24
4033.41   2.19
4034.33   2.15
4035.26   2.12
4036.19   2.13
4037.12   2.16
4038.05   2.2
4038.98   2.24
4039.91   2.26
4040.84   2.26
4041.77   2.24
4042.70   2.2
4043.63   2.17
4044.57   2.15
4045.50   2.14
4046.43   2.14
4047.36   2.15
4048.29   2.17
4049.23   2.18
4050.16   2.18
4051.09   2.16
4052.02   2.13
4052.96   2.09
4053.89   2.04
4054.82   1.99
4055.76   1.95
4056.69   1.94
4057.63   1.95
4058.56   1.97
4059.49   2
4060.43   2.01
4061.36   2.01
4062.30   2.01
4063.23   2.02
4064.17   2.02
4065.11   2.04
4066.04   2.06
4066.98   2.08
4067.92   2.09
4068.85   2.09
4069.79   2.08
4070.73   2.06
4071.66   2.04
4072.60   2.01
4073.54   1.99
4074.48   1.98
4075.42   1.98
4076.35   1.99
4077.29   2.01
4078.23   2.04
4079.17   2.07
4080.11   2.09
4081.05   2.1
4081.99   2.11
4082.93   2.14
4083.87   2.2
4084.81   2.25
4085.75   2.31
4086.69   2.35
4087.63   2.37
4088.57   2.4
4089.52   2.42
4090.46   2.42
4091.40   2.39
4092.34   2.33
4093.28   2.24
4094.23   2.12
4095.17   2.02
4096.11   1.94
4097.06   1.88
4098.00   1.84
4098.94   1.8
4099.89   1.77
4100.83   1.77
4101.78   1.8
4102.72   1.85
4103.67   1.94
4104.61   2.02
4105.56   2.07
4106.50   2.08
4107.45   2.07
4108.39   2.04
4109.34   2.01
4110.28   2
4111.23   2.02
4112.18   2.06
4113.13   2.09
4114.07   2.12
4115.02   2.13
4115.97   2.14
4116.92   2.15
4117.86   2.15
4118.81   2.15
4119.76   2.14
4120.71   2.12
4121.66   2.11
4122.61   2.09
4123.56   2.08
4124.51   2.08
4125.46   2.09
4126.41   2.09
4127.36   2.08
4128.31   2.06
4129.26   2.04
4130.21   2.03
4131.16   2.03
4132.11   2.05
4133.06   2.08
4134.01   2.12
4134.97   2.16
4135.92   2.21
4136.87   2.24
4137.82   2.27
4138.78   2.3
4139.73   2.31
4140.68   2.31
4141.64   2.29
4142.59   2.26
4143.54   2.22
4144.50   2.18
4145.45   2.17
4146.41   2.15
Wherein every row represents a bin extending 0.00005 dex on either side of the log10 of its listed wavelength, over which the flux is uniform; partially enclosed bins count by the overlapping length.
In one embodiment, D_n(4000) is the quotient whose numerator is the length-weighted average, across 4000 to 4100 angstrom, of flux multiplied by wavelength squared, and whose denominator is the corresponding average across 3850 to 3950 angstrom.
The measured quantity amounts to 1.88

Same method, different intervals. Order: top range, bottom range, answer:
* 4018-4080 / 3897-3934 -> 1.67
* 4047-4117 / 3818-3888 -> 2.19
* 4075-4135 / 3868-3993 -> 1.75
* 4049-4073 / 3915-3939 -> 2.03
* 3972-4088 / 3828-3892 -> 2.09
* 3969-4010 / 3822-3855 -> 1.92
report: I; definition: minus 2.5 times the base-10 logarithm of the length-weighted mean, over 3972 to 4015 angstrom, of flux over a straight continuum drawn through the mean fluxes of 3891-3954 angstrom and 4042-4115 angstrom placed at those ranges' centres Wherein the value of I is -0.13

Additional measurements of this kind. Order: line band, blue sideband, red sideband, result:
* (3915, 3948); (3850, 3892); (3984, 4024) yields 0.36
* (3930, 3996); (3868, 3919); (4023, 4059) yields 0.34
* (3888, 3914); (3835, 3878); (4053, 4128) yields -0.17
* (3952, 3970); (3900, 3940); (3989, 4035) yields 0.36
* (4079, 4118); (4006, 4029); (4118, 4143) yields 0.03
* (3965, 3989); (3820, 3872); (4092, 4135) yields 0.18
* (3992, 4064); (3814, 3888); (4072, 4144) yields -0.20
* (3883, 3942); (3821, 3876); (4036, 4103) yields 0.05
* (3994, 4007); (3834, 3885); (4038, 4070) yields -0.16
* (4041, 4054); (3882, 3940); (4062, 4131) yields -0.16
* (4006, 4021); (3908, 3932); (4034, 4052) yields -0.12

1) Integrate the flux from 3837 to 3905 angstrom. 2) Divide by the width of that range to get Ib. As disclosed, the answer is 1.18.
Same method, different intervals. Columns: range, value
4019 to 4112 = 2.11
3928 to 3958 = 1.13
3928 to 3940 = 0.692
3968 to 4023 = 1.85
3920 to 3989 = 1.22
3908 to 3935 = 1.28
